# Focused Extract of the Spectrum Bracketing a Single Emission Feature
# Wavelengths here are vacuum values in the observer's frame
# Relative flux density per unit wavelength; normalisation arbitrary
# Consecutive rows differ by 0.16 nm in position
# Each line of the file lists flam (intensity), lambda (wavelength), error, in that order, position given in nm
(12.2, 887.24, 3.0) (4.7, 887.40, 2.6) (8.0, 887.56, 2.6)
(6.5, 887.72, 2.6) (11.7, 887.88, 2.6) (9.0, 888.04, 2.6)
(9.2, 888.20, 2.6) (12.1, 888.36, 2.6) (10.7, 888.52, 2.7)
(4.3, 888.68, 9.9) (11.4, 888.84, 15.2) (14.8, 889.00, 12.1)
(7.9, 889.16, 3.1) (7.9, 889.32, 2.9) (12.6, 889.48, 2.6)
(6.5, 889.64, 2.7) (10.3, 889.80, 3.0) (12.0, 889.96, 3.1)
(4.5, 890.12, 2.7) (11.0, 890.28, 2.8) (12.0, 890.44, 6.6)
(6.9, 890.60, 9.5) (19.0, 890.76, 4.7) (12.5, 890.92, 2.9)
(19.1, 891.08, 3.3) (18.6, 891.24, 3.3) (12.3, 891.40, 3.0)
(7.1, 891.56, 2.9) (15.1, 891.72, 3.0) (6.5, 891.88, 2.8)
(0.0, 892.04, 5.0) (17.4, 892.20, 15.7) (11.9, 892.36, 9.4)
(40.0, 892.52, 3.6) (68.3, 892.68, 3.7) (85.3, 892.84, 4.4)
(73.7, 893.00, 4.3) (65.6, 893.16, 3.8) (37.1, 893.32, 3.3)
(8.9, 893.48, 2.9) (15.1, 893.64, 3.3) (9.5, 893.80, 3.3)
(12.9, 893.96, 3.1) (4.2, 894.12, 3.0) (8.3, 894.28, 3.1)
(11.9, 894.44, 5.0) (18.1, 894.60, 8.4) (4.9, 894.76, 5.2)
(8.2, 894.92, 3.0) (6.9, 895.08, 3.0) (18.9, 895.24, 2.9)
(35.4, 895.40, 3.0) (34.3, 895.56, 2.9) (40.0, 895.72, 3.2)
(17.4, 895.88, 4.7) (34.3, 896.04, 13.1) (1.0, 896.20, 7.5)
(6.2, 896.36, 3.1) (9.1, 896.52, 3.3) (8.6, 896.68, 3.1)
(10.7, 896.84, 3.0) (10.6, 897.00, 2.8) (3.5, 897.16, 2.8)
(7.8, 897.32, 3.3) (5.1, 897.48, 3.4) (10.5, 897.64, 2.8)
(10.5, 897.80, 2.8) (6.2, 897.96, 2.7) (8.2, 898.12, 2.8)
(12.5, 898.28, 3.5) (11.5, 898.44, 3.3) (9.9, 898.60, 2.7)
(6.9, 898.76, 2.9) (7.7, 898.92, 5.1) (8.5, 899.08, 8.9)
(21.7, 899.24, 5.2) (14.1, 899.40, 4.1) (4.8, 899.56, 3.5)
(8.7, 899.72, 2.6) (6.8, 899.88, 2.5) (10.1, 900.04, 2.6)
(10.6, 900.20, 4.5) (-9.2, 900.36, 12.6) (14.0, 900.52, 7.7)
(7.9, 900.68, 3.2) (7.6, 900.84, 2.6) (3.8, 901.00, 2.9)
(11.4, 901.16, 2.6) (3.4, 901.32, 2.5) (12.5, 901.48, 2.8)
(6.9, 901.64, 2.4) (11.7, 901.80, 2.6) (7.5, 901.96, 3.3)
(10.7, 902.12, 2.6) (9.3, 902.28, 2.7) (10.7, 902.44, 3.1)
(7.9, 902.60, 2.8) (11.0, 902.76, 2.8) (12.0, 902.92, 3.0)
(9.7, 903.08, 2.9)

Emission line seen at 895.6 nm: [N II] 6583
